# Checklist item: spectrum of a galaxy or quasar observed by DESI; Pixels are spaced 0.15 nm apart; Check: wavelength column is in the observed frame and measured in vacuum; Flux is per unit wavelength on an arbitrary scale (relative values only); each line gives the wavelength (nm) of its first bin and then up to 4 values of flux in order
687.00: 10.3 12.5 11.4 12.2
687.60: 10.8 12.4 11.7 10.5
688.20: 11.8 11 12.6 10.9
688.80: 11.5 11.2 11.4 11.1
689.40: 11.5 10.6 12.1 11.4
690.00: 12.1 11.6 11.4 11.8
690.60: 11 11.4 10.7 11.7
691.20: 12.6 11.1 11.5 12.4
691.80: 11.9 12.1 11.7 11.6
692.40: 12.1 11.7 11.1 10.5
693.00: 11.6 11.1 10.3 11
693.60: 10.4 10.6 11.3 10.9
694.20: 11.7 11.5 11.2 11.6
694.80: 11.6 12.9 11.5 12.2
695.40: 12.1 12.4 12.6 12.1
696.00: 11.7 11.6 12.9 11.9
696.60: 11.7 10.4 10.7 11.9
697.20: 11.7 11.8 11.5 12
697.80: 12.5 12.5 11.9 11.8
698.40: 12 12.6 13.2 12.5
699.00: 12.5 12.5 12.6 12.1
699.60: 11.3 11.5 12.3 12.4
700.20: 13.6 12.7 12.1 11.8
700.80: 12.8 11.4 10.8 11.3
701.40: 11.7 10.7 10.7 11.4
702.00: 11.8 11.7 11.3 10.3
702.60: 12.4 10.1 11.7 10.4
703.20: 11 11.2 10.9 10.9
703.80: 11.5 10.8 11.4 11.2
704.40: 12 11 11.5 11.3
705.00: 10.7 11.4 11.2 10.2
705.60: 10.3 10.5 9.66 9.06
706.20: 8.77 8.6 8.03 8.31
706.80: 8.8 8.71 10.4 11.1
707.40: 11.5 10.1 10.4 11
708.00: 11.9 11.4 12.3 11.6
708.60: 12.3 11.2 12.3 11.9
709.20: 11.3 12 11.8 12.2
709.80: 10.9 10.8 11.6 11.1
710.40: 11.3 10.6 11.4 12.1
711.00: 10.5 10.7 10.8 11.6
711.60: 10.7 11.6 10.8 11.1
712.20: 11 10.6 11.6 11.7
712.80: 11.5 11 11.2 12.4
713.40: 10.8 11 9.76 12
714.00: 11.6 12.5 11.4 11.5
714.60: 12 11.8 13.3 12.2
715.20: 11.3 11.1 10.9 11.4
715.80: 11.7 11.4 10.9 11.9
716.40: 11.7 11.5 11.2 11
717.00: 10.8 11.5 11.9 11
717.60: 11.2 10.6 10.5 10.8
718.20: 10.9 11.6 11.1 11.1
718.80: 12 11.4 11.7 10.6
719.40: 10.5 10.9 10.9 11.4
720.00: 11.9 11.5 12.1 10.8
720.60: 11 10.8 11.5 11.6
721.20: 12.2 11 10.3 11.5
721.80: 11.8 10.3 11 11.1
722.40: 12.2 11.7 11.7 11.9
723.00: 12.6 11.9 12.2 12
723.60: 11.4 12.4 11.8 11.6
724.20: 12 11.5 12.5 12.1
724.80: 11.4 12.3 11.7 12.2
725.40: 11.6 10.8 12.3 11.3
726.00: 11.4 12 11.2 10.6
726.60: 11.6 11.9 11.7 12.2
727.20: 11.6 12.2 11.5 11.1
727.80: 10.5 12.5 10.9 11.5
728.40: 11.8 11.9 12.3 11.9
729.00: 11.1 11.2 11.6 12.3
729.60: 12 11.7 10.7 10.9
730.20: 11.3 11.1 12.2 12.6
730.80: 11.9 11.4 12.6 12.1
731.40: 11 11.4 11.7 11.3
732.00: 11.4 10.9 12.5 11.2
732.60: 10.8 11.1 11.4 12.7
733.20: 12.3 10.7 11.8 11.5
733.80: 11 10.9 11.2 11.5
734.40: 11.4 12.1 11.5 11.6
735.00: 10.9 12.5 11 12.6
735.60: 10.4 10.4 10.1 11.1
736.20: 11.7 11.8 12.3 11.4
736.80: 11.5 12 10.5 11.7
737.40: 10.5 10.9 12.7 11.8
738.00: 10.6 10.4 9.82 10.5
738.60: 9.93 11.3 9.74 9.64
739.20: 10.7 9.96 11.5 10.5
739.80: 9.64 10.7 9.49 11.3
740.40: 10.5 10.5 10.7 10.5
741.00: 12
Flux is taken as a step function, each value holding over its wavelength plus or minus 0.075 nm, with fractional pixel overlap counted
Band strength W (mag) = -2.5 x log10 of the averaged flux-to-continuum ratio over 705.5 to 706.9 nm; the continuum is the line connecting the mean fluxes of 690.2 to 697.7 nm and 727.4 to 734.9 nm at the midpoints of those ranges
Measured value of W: 0.26 mag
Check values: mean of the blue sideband 11.6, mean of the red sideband 11.6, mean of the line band 9.13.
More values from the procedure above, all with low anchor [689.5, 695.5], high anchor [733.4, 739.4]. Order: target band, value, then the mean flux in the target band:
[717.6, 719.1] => 0.01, 11.1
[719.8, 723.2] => -0.02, 11.5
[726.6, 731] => -0.04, 11.6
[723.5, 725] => -0.06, 11.9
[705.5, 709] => 0.10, 10.4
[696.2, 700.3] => -0.06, 12.1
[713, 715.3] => -0.03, 11.6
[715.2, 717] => 0.00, 11.3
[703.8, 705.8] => 0.03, 11.1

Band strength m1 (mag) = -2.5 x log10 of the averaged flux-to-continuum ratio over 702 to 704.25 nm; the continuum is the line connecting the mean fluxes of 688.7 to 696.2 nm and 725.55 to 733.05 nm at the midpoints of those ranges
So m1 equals 0.04 mag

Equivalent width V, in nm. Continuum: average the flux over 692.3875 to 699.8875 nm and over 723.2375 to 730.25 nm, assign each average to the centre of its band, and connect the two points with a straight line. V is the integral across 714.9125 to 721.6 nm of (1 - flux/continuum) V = 0.23 nm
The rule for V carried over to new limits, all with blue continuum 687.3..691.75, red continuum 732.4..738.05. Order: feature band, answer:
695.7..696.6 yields -0.04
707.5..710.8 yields 0.01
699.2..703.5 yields -0.04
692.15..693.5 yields 0.03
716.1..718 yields 0.04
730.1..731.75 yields -0.05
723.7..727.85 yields -0.09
